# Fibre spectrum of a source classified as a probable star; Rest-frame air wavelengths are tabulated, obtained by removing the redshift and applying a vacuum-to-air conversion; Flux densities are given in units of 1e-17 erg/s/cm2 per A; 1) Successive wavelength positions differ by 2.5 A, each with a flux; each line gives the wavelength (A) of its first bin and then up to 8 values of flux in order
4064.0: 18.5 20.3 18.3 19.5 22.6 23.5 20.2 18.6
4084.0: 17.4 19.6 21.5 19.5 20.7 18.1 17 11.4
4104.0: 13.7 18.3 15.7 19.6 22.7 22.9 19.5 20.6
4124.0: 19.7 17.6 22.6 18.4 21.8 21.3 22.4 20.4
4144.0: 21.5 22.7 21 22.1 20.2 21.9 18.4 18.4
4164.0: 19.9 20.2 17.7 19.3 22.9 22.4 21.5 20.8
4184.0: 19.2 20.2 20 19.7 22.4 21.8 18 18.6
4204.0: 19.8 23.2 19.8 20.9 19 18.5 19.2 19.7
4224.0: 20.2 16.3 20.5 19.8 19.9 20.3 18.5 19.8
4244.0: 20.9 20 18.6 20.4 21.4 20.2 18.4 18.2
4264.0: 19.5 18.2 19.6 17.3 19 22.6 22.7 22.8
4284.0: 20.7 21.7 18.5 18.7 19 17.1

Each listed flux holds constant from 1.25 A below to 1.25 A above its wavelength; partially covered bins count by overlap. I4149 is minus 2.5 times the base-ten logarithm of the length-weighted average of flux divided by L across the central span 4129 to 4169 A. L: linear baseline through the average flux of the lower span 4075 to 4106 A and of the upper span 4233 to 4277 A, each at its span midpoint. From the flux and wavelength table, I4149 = -0.10 mag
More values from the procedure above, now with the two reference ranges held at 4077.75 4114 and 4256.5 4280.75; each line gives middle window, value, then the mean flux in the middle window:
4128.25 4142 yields -0.15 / 21.1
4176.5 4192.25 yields -0.09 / 20.4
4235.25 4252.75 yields -0.02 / 19.8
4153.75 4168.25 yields -0.06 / 19.7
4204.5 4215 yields -0.09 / 20.7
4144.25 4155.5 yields -0.16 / 21.5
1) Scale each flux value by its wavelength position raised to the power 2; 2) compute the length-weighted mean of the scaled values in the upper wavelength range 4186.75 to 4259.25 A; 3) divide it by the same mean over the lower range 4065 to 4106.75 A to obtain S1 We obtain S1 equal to 1.13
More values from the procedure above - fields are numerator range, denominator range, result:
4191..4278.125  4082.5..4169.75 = 1.06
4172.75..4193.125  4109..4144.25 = 1.04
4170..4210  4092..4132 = 1.14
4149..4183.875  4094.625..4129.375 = 1.13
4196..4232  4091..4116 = 1.17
